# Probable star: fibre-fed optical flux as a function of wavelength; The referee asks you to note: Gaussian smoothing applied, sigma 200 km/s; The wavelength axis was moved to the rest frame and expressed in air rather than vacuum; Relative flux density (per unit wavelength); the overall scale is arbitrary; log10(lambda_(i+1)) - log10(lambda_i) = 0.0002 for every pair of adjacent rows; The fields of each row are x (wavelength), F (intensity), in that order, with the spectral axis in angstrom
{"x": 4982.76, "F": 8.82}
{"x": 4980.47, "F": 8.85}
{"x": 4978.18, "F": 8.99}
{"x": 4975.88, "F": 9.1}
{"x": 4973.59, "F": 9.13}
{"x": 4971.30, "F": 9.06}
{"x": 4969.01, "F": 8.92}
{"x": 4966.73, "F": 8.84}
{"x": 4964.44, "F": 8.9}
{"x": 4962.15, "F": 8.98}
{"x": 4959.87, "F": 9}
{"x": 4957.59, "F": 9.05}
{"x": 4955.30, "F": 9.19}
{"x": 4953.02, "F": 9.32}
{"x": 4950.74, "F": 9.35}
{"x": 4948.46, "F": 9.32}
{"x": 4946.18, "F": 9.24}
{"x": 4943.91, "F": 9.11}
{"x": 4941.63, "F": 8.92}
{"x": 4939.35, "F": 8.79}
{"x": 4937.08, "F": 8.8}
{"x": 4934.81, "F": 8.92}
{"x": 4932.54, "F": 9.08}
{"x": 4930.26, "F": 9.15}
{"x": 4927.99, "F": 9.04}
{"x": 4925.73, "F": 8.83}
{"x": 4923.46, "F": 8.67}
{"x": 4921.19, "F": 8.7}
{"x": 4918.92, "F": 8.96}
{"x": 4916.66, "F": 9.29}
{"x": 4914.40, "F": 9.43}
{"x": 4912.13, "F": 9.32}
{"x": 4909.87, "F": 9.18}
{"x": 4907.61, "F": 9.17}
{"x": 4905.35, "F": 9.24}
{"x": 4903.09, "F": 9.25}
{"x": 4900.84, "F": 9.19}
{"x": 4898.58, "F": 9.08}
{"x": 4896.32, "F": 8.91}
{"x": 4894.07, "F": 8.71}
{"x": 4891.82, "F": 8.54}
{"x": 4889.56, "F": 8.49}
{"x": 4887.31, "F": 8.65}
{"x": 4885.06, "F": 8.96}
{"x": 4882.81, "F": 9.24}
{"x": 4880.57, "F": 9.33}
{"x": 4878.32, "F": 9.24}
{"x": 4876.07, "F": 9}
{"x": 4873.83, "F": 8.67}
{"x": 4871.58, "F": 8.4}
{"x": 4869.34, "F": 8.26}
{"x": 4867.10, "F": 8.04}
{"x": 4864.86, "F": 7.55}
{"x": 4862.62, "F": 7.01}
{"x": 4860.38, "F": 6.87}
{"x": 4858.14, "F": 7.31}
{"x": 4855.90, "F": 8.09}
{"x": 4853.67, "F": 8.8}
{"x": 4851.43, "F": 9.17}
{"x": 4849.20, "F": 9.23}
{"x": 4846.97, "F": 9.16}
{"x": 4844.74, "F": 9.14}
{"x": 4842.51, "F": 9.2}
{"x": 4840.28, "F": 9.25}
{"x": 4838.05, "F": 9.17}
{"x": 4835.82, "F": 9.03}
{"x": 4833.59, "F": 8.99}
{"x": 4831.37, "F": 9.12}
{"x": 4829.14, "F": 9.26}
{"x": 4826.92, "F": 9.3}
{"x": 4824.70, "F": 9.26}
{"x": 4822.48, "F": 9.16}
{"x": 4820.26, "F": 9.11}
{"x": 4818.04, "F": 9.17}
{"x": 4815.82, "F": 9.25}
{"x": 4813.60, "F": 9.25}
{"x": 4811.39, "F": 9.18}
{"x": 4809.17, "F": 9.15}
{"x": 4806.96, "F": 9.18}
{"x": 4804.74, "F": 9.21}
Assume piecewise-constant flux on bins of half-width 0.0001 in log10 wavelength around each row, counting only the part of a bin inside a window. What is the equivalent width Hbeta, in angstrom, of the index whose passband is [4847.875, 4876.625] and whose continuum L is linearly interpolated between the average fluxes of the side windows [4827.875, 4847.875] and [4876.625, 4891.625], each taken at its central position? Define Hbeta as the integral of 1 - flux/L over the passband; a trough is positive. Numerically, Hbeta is 2.8 angstrom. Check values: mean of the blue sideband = 9.15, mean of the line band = 8.18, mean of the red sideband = 8.95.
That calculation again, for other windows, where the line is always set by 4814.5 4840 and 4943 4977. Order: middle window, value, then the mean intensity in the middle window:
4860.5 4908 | 2.46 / 8.67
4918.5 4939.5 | 0.51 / 8.9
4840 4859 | 0.70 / 8.82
